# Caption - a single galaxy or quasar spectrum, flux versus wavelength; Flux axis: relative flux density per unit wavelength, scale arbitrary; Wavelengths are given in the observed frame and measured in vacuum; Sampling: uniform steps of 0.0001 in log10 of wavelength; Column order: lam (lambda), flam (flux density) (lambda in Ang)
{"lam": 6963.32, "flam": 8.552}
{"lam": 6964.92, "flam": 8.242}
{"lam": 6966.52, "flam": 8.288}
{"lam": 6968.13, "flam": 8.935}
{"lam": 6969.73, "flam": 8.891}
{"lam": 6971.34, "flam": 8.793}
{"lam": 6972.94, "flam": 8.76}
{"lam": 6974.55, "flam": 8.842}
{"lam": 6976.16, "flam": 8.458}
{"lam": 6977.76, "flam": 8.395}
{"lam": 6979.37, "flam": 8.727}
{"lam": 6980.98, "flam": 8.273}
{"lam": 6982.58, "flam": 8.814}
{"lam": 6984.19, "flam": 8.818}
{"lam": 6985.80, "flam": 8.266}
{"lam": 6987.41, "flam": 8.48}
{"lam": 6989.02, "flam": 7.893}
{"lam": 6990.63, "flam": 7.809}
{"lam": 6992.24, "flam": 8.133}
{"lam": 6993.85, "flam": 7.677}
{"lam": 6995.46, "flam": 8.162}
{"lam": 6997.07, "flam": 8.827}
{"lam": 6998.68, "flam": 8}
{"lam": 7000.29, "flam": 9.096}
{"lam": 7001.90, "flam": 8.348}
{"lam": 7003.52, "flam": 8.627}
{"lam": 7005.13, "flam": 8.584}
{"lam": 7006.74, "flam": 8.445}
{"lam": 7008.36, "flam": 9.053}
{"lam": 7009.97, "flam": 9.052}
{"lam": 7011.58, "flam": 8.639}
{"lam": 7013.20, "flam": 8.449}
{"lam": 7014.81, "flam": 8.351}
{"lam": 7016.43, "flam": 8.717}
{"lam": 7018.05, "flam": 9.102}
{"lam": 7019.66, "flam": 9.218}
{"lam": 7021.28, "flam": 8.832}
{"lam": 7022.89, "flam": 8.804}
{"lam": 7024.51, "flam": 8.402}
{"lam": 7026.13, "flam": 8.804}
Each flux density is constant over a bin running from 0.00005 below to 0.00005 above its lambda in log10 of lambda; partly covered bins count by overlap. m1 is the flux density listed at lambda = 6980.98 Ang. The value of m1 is 8.273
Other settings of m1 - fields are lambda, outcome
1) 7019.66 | 9.218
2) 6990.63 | 7.809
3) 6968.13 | 8.935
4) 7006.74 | 8.445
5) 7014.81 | 8.351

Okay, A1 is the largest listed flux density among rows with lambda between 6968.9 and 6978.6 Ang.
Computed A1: 8.891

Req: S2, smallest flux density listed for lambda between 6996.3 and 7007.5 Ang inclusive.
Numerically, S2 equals 8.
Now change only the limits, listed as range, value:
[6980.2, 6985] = 8.273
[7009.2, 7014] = 8.449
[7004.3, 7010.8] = 8.445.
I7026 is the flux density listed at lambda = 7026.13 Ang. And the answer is 8.804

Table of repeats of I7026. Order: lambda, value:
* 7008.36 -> 9.053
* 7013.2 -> 8.449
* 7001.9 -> 8.348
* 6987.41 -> 8.48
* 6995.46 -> 8.162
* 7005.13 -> 8.584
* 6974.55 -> 8.842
